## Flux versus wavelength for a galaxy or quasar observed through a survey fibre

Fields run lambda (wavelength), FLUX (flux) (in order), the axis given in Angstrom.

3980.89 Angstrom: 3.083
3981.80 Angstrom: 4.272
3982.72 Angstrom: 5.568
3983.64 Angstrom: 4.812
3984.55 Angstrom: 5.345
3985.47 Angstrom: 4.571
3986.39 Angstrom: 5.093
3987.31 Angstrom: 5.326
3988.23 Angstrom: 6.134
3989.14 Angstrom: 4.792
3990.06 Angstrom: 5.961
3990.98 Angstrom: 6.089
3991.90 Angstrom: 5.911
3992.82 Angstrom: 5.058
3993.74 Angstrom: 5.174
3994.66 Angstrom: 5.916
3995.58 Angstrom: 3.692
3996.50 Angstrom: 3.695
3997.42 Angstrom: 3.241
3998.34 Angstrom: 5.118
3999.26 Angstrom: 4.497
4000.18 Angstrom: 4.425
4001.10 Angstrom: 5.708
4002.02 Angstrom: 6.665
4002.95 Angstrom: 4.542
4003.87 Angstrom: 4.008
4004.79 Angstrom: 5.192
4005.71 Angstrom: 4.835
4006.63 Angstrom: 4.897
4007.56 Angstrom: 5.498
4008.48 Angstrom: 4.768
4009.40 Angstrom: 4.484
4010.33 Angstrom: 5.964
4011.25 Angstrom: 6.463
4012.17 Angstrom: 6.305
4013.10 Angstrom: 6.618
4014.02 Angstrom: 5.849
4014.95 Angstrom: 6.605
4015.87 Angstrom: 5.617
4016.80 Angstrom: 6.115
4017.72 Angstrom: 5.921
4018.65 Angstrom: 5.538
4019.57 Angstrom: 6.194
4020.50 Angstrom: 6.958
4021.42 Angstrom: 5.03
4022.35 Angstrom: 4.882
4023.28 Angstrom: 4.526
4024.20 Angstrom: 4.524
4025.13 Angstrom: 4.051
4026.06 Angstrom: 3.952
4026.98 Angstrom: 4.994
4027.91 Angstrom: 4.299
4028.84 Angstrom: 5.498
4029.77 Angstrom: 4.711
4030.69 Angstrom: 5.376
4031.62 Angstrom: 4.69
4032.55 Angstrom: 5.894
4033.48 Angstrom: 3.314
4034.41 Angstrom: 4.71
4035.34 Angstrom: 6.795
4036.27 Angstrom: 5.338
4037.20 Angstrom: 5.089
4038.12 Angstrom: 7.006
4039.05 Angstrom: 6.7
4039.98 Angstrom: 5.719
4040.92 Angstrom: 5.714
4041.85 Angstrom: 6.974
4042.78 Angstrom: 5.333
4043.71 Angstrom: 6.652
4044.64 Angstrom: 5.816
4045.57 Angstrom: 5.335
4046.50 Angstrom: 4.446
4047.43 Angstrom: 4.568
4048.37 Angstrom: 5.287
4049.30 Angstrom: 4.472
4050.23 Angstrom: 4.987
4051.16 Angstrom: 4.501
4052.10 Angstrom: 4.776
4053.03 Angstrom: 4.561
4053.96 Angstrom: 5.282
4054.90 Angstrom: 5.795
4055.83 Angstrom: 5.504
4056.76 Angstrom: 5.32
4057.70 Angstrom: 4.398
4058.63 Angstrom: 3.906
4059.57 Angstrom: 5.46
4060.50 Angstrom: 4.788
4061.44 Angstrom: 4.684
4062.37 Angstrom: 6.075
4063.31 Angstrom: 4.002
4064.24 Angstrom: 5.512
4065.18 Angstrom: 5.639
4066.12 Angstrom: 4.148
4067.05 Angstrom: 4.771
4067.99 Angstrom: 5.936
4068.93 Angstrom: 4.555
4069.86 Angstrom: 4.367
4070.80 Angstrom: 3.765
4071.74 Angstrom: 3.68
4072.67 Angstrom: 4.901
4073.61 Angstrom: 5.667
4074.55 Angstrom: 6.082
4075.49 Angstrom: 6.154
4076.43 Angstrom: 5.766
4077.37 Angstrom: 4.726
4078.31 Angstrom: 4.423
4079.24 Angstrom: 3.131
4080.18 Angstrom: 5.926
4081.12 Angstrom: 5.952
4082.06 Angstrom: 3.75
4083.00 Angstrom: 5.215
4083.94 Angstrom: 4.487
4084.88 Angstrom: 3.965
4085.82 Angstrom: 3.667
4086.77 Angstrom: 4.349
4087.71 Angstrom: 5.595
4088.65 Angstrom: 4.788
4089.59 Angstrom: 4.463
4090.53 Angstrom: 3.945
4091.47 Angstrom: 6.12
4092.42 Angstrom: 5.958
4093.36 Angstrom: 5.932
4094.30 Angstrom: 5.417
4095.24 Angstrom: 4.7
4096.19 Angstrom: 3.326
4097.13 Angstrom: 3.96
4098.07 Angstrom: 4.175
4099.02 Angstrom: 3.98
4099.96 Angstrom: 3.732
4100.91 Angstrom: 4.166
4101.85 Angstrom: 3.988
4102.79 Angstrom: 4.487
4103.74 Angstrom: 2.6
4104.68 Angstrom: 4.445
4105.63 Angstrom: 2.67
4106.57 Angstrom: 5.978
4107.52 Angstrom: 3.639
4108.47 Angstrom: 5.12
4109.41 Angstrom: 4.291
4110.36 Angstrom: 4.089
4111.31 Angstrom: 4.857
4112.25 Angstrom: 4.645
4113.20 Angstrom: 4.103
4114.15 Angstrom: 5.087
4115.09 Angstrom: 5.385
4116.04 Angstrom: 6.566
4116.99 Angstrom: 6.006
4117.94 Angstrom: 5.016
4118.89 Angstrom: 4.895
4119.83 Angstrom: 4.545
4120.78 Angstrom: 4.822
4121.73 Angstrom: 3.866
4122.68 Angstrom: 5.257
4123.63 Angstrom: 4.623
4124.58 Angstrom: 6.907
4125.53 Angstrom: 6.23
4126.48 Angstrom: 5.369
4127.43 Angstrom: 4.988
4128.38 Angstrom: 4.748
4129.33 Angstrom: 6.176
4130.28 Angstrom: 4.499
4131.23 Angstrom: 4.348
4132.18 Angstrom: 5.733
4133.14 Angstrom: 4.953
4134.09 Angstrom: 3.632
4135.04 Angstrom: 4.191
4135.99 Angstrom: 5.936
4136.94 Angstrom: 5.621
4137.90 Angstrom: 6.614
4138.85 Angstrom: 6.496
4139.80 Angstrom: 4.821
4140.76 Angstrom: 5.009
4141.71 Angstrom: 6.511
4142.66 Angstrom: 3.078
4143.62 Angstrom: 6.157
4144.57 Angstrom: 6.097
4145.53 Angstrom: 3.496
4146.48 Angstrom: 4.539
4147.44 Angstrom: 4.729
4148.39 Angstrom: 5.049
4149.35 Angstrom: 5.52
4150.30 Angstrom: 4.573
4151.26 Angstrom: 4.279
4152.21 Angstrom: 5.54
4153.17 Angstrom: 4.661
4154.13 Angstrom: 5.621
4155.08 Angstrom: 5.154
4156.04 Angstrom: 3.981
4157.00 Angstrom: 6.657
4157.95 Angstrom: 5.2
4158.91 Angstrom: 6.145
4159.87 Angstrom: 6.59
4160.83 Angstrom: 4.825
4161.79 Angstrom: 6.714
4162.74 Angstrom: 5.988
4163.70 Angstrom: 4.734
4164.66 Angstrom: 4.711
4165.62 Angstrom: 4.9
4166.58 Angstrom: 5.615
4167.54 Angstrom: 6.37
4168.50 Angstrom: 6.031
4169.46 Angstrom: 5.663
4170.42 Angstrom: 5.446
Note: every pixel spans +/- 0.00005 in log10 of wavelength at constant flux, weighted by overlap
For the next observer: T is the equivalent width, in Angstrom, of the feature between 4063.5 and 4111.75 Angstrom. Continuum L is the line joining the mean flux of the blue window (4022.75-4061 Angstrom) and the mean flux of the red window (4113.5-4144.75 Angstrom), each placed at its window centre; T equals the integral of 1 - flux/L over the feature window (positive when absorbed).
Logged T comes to 5.2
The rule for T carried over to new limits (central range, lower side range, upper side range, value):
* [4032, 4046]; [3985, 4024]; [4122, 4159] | -1.23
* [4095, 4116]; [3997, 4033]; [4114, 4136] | 3.54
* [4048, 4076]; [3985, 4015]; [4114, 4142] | 1.55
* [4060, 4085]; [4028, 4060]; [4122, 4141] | 1.79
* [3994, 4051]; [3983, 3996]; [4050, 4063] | -1.53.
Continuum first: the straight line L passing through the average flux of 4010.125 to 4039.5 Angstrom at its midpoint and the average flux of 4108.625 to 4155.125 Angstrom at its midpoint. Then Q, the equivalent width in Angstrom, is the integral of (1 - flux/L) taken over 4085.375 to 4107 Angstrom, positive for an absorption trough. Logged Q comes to 3.2 Angstrom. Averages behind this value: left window 5.48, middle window 4.45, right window 5.09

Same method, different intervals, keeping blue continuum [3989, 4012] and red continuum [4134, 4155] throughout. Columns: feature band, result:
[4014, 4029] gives -0.64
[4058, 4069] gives 0.30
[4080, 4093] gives 0.65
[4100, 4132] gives 2.02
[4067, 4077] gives 0.07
